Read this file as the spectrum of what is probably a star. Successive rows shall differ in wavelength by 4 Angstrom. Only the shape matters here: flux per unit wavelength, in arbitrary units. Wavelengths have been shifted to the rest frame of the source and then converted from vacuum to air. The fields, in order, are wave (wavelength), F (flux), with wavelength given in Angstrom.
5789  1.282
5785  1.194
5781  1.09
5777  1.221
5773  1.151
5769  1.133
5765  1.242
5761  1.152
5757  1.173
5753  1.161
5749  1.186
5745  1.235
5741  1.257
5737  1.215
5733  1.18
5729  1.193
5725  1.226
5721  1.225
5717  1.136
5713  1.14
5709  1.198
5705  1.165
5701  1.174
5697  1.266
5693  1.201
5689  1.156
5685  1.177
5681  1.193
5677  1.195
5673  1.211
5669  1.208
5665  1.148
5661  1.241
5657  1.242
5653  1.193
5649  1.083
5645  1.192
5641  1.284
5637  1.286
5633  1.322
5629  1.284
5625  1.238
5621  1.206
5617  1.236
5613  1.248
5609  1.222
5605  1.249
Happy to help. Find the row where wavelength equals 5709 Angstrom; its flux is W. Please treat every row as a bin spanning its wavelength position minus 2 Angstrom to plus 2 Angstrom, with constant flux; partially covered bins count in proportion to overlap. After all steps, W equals 1.198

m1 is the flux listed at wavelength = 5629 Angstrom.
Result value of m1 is 1.284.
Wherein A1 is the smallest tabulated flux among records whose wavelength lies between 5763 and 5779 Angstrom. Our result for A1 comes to 1.133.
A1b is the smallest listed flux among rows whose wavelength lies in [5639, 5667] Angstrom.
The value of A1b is 1.083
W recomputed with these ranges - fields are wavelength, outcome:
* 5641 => 1.284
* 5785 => 1.194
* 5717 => 1.136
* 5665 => 1.148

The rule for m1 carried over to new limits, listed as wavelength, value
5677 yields 1.195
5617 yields 1.236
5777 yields 1.221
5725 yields 1.226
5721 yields 1.225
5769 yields 1.133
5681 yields 1.193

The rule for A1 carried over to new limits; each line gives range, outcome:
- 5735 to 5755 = 1.161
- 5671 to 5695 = 1.156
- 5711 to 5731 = 1.136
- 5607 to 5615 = 1.222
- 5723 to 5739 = 1.18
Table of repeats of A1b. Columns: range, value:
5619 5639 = 1.206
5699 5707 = 1.165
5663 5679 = 1.148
